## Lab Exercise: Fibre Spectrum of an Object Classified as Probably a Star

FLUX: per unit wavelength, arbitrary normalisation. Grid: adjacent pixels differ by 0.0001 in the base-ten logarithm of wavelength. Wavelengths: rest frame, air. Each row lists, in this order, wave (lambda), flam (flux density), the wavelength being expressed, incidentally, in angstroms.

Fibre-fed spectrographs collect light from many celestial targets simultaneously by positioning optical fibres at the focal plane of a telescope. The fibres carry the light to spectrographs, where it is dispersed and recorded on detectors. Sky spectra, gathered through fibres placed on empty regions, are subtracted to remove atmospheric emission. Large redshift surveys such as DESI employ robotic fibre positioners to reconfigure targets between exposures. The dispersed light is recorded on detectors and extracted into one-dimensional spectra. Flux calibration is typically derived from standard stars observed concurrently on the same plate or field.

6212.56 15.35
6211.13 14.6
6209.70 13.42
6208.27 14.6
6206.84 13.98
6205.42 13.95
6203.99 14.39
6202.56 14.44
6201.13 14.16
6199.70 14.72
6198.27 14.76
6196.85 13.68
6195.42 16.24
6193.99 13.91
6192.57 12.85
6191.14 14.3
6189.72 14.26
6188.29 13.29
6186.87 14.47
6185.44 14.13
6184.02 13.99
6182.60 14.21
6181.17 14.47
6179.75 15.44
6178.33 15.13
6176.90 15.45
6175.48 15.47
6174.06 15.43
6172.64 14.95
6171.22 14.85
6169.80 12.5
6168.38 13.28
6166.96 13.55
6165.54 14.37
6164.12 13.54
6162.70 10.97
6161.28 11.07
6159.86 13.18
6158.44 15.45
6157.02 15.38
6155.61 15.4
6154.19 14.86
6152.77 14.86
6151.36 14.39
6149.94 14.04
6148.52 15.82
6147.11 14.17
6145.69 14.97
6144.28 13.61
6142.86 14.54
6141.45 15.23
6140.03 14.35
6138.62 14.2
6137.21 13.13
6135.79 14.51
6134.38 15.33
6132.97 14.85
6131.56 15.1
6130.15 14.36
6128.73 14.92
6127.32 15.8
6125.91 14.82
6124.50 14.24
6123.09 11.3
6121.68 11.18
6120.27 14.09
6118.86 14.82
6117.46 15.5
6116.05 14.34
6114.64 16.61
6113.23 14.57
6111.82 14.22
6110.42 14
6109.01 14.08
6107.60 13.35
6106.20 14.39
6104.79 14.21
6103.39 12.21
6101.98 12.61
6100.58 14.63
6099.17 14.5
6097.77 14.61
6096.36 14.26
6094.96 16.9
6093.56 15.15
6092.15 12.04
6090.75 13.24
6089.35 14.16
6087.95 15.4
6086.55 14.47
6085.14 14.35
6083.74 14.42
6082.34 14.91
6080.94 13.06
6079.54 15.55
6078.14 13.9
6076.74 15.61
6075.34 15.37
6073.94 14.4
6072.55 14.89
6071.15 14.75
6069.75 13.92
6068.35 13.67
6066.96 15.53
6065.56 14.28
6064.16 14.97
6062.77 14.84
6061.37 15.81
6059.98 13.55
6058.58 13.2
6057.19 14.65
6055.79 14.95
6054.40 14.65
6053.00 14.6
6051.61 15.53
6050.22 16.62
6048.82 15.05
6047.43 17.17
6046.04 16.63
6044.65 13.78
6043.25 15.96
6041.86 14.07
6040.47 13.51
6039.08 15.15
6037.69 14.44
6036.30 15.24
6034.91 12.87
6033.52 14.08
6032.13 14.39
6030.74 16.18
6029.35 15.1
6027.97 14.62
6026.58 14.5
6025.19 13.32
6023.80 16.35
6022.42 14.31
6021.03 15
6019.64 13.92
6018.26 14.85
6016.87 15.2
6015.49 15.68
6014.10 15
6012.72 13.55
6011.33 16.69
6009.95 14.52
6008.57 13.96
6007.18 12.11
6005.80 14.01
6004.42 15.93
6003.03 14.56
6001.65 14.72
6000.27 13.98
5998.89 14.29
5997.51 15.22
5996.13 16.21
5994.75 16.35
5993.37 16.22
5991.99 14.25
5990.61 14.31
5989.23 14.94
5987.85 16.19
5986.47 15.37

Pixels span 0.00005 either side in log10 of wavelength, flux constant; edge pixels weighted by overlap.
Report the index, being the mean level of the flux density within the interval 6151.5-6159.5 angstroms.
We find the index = 15.1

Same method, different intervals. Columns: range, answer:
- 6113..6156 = 14.5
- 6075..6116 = 14.4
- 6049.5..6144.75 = 14.4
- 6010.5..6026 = 14.9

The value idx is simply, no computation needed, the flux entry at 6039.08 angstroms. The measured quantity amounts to 15.15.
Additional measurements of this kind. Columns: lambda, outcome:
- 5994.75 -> 16.35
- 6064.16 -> 14.97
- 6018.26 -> 14.85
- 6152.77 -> 14.86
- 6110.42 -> 14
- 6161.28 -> 11.07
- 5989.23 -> 14.94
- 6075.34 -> 15.37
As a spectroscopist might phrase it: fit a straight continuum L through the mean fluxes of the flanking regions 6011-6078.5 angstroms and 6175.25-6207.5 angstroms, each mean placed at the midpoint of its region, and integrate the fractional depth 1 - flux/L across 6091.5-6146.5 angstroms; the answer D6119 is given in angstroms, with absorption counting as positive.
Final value 1.2 angstroms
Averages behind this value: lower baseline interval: 14.8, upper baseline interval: 14.4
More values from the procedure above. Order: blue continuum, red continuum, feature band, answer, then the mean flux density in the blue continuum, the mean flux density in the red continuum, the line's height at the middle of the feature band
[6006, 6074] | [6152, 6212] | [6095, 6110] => 0.51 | 14.7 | 14.2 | 14.5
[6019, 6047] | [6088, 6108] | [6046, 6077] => -1.11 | 14.7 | 14.1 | 14.4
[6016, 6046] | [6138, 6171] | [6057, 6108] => 0.17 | 14.7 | 14.1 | 14.4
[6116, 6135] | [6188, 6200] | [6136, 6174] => 0.43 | 14.3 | 14.2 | 14.3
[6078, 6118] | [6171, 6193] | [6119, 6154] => 0.23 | 14.3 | 14.6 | 14.4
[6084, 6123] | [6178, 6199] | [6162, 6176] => 0.42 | 14.2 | 14.3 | 14.3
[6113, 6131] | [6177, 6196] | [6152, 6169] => 0.63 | 14.3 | 14.4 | 14.4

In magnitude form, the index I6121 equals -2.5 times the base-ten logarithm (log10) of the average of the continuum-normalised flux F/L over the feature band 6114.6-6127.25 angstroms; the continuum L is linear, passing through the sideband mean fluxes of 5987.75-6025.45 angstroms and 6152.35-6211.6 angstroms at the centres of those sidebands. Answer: 0.03 mag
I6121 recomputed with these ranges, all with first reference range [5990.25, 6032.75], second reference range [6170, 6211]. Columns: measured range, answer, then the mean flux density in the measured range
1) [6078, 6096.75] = 0.02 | 14.4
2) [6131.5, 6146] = 0.00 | 14.5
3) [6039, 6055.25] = -0.03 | 15.2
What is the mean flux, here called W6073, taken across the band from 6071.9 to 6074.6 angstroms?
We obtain 14.7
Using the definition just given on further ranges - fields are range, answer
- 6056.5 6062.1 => 14.3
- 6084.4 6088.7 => 14.7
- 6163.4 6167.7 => 13.8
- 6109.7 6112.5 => 14.1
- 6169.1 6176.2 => 14.7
